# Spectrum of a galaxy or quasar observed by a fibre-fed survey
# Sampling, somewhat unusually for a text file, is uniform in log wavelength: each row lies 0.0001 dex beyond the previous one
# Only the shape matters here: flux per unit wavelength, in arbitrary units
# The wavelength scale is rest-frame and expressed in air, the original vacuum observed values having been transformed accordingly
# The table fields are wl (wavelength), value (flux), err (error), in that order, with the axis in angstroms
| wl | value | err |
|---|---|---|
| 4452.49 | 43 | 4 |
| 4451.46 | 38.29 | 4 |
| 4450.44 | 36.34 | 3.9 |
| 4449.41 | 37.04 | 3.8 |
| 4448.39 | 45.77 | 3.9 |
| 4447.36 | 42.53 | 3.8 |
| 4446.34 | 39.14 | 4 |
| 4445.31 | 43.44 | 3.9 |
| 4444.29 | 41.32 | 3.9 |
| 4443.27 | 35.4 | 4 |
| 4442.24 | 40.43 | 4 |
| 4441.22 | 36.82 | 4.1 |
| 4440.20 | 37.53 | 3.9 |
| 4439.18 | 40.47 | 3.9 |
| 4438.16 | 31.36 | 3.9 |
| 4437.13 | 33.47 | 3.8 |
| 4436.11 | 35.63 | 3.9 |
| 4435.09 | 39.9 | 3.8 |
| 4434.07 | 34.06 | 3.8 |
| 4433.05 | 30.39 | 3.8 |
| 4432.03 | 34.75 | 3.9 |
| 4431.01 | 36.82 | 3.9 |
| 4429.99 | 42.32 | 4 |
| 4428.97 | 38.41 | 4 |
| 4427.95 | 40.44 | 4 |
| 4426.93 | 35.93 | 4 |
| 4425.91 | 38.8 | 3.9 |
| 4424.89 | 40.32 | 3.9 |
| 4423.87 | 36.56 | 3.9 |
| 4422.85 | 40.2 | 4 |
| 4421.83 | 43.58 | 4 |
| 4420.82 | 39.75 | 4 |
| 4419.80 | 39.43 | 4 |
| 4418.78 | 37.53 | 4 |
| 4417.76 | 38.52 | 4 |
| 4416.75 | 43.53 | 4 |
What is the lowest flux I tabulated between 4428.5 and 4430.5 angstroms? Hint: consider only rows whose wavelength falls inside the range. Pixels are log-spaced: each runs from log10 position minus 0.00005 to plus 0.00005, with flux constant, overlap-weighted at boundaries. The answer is 38.41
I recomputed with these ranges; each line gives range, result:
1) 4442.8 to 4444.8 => 35.4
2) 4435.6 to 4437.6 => 33.47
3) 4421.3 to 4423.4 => 40.2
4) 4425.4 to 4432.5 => 34.75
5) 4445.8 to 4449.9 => 37.04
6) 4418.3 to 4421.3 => 37.53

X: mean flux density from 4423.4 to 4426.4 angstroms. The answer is 38.6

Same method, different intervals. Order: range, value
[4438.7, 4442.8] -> 38.8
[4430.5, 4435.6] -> 35.2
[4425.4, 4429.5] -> 38.4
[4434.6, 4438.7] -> 35.1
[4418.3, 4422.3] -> 40.1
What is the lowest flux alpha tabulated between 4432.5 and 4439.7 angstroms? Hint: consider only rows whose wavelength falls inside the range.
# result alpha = 30.39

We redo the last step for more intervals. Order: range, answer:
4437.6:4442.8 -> 31.36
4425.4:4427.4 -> 35.93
